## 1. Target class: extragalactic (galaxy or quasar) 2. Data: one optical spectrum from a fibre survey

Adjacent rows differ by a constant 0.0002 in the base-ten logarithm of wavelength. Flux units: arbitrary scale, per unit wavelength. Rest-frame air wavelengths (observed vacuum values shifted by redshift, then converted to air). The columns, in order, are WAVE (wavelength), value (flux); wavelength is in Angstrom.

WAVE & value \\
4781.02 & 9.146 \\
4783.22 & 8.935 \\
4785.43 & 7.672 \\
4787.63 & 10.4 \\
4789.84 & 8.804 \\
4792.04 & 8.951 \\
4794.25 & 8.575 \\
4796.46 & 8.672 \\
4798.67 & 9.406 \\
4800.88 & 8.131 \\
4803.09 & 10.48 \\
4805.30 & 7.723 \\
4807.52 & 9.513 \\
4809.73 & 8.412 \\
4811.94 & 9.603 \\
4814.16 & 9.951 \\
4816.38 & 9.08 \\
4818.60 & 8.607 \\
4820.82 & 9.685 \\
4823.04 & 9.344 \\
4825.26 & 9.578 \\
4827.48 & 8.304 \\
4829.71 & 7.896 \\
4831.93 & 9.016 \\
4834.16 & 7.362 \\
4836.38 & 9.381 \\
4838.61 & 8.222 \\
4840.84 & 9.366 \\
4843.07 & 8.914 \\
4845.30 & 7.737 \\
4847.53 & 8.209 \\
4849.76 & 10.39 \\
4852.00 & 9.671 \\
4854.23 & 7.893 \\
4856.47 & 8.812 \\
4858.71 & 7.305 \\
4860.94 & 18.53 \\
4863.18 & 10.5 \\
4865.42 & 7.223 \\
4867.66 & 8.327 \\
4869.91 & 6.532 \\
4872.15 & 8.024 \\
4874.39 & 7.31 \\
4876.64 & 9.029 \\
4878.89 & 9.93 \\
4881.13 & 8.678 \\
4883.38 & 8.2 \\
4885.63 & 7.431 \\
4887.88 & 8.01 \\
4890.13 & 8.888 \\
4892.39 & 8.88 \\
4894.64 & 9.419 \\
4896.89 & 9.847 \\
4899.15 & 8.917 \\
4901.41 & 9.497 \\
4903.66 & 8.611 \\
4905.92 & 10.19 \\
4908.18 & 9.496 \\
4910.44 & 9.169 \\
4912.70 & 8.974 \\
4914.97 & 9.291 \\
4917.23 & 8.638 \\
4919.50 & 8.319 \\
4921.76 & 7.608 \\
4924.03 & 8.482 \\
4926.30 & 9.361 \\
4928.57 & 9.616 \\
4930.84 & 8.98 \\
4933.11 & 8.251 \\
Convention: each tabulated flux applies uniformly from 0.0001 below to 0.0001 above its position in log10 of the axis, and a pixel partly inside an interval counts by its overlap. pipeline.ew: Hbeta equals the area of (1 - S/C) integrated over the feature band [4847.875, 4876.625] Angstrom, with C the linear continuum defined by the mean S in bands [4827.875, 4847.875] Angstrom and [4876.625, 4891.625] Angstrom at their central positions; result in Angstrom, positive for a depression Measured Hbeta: -2.2 Angstrom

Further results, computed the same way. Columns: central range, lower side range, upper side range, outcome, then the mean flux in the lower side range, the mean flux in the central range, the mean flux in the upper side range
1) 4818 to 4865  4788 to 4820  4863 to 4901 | -2.6 Angstrom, 9.03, 9.25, 8.51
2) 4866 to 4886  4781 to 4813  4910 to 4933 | 1.6 Angstrom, 8.96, 8.16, 8.81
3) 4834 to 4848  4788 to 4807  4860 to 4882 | 1.0 Angstrom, 8.92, 8.55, 9.34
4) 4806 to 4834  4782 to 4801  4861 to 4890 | -0.6 Angstrom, 8.88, 9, 8.66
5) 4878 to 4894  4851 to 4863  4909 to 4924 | 1.7 Angstrom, 10.5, 8.58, 8.67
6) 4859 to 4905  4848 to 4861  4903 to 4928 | 1.4 Angstrom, 9.67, 9.06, 8.94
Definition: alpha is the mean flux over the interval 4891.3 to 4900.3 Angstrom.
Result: 9.27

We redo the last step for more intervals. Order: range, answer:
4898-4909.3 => 9.34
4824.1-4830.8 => 8.6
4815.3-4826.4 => 9.26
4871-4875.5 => 7.67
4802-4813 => 9.15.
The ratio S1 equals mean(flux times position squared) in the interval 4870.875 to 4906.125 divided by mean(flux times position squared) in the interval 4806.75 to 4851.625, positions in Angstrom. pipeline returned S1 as 1.0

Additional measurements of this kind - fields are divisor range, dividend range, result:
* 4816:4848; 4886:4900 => 1.05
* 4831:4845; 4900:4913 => 1.11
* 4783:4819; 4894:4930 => 1.06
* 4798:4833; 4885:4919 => 1.03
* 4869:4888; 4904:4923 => 1.11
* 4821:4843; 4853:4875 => 1.05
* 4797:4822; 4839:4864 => 1.08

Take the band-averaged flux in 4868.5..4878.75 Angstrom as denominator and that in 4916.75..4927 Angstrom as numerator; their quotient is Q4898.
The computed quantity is 1.06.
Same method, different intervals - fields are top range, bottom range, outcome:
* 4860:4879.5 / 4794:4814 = 1.04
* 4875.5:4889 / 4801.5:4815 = 0.93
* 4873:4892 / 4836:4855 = 0.95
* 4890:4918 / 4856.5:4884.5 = 1.01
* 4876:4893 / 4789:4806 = 0.97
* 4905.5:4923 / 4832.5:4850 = 1.03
